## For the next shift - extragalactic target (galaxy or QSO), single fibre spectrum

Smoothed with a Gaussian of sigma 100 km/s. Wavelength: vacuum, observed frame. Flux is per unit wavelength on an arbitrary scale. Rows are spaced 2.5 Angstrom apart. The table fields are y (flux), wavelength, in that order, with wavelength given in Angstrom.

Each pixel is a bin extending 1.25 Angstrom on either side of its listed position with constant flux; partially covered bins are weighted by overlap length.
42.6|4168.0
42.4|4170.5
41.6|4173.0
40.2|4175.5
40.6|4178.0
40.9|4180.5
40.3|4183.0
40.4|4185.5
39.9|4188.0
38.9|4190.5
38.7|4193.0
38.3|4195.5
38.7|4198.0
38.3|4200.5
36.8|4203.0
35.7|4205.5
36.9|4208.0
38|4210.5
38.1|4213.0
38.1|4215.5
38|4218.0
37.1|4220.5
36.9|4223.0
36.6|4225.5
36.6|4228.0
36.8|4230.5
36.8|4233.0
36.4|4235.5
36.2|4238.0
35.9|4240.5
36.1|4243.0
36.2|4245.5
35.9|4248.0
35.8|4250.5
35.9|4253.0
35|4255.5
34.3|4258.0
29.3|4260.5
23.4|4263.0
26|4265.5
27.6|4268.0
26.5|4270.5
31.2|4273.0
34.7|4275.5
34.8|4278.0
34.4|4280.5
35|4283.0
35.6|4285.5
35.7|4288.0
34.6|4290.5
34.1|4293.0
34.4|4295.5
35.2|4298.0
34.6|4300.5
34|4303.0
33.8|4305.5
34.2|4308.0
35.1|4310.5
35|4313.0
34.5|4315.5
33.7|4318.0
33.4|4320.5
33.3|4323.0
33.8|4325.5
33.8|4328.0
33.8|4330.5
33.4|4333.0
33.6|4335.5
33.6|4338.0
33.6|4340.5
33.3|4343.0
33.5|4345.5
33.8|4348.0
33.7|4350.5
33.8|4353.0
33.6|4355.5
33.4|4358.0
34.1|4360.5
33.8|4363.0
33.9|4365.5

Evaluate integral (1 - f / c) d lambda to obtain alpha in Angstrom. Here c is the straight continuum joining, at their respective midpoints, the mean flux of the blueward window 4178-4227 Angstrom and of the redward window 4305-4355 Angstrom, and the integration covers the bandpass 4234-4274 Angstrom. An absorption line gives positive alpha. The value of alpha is 4.3 Angstrom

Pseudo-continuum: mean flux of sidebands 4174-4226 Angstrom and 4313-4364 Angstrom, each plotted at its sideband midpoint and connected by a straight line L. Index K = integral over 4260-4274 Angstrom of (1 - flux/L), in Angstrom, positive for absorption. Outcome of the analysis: 3.49 Angstrom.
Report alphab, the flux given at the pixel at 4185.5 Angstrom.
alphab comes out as 40.4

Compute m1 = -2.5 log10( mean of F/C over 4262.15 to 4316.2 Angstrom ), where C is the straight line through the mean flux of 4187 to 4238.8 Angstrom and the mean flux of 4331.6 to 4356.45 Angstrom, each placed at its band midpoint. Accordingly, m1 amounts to 0.07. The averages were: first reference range 37.5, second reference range 33.6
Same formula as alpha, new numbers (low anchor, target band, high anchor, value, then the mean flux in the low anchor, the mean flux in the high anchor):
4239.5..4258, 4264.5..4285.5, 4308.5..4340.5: 2.1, 35.7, 33.9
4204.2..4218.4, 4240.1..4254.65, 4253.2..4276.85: -1.6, 37.4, 30.1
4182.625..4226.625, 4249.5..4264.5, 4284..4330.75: 1.7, 38.1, 34.4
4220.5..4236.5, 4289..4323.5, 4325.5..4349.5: 0.2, 36.7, 33.6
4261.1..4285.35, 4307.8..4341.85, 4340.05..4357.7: -1.3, 30.6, 33.6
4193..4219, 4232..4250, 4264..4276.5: -1.8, 37.7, 29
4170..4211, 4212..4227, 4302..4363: 0.3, 39.2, 33.8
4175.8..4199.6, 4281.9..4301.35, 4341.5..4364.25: 0.5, 39.6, 33.7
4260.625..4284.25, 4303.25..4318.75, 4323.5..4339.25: -0.9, 30.3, 33.6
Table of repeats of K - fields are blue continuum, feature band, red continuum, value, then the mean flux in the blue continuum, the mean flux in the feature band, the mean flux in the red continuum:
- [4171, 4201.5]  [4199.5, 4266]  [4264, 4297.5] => 1.43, 39.8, 35.5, 32.6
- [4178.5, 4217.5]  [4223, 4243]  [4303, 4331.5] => 0.41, 38.6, 36.5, 34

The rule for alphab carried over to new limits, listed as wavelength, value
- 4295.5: 34.4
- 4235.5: 36.4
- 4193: 38.7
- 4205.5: 35.7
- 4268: 27.6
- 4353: 33.8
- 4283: 35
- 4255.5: 35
